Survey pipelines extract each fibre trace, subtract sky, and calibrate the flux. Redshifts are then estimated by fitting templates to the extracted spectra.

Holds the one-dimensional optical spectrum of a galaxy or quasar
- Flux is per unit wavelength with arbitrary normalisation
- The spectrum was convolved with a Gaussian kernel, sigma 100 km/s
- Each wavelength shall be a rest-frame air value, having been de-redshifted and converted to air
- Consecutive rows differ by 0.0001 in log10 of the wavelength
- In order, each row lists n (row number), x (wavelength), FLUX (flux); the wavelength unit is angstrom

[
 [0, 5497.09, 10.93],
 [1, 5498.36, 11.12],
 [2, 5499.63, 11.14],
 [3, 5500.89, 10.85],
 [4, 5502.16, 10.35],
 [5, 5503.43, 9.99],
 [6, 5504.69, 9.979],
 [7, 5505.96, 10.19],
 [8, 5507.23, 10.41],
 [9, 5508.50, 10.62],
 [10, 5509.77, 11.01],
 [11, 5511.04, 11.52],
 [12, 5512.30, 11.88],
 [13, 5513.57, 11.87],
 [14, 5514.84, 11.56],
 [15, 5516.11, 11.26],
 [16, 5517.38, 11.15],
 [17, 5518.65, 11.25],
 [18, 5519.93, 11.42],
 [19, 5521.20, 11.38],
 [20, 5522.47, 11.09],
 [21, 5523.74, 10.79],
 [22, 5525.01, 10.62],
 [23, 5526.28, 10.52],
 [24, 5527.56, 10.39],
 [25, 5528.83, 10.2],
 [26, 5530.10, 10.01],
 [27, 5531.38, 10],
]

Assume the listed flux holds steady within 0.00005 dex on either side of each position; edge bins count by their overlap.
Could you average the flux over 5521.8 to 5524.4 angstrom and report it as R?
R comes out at 11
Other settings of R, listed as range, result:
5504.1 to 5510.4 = 10.4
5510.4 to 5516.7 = 11.6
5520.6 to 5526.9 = 10.9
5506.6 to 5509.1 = 10.5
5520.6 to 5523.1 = 11.2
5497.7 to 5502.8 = 10.8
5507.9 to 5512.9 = 11.3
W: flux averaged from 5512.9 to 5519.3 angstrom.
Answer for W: 11.4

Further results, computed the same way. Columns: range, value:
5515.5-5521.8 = 11.3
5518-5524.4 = 11.2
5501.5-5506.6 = 10.1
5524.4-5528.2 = 10.5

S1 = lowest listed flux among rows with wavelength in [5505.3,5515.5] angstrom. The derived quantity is 10.19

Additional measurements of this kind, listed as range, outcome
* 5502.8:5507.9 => 9.979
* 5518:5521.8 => 11.25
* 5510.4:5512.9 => 11.52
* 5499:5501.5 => 10.85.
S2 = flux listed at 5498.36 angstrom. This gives 11.12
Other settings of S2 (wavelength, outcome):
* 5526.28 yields 10.52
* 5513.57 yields 11.87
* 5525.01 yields 10.62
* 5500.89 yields 10.85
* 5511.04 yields 11.52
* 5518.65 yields 11.25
